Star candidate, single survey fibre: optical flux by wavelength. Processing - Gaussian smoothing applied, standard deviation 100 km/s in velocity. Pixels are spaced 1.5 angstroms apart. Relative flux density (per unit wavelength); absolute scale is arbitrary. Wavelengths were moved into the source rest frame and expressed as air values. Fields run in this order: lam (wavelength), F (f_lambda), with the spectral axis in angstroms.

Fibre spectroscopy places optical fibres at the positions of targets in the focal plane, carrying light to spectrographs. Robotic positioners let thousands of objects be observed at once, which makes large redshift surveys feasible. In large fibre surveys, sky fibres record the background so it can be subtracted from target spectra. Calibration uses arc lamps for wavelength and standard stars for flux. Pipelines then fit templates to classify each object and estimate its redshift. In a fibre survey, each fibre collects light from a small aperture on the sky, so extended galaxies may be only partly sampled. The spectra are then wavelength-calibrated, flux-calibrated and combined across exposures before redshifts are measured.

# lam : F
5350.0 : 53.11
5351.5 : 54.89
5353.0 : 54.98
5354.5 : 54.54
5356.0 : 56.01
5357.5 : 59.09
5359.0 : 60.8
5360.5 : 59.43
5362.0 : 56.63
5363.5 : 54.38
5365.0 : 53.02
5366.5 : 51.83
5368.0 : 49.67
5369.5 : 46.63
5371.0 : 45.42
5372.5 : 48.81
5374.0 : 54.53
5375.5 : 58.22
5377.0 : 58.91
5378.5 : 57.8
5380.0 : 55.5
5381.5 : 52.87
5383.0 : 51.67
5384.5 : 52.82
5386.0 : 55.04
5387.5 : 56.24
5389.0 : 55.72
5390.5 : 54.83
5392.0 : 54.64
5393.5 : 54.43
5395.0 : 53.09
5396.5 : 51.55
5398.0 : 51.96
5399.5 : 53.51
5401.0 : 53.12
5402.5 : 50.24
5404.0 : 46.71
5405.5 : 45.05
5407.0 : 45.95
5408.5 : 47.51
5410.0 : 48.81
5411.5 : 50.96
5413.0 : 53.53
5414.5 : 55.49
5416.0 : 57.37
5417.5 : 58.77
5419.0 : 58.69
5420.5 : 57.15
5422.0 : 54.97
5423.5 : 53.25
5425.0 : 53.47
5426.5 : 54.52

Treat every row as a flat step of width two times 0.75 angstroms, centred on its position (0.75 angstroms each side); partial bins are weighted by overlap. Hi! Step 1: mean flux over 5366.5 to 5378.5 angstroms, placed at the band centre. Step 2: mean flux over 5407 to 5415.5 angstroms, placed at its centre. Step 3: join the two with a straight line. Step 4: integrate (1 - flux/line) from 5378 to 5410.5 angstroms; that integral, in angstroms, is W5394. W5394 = -0.5 angstroms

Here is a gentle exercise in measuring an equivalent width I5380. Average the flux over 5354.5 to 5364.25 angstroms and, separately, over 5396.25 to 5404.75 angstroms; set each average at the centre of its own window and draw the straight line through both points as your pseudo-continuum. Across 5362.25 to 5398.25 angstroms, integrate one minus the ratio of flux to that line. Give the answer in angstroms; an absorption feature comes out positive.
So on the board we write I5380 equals 0.5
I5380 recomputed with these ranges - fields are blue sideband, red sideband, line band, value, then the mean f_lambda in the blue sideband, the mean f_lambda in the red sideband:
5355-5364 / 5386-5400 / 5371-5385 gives 0.4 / 57.7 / 54.1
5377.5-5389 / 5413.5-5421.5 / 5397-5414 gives 2.0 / 54.7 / 57.3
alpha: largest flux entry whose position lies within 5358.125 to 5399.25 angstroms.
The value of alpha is 60.8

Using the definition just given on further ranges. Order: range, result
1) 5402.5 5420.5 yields 58.77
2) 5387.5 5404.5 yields 56.24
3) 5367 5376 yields 58.22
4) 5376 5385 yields 58.91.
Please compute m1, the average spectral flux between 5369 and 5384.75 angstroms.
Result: 53.1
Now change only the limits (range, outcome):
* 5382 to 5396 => 54.2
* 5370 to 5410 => 52.4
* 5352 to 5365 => 56.7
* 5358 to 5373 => 52.8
